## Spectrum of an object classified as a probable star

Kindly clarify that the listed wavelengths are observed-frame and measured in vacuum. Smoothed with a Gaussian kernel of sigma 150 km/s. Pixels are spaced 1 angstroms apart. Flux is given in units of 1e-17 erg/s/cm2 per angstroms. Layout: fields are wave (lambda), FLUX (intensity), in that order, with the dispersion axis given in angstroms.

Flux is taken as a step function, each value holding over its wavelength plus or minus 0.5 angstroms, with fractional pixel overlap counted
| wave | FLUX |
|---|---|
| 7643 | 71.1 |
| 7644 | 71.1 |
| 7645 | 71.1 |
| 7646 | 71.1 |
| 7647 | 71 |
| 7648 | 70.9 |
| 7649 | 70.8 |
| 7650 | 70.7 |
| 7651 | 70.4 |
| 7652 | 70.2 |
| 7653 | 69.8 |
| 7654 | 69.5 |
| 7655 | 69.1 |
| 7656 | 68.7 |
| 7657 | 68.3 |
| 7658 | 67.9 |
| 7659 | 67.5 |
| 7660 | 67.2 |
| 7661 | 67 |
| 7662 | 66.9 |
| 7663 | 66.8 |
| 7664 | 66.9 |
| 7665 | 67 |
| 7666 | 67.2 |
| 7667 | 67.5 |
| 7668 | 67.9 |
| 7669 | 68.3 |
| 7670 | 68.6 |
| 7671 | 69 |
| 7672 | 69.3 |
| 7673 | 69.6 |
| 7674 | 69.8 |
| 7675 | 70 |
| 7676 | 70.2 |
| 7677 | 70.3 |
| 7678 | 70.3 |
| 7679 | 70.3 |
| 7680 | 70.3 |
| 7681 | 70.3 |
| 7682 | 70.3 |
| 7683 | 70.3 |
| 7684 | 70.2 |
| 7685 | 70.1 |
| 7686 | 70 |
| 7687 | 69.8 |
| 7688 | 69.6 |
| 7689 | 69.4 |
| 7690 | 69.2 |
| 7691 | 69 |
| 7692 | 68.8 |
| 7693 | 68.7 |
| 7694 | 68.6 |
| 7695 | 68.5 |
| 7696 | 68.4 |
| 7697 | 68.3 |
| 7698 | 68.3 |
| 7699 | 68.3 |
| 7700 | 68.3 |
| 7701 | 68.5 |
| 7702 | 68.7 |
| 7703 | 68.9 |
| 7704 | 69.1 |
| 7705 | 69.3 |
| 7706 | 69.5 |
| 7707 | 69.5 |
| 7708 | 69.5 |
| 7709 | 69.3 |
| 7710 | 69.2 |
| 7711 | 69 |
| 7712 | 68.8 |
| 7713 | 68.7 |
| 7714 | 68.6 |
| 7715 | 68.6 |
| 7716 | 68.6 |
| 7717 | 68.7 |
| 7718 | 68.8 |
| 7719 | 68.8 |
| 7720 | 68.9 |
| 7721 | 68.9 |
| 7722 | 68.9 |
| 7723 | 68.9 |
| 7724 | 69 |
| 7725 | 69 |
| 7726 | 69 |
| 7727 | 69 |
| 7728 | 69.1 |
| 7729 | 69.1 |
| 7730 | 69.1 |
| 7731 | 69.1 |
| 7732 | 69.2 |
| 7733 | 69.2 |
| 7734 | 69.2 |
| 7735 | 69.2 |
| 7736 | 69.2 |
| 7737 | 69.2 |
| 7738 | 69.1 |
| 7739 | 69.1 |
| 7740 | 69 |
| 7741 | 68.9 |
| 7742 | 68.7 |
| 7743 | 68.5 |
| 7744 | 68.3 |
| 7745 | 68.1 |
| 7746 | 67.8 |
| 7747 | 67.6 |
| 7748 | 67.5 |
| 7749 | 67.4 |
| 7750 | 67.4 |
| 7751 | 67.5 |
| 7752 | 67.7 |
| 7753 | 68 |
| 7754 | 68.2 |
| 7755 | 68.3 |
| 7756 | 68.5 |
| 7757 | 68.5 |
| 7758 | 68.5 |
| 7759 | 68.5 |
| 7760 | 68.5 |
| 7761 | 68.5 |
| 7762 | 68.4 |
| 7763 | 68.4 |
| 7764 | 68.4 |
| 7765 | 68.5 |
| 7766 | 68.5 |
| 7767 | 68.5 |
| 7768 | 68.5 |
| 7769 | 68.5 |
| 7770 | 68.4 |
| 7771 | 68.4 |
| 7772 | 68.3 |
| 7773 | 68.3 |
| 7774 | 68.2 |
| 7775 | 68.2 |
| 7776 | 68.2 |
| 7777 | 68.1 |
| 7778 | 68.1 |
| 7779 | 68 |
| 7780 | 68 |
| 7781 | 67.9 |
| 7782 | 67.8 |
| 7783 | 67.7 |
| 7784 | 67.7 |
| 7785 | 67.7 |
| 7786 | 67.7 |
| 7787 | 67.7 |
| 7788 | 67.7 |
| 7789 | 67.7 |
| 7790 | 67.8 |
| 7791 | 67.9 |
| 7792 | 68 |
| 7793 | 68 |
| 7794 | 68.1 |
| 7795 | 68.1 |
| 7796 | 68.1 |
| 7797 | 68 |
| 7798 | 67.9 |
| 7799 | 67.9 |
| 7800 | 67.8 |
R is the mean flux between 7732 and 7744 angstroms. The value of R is 69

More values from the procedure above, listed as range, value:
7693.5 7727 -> 68.8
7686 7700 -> 68.9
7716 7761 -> 68.6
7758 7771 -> 68.5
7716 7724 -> 68.8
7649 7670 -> 68.3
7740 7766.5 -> 68.2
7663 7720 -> 69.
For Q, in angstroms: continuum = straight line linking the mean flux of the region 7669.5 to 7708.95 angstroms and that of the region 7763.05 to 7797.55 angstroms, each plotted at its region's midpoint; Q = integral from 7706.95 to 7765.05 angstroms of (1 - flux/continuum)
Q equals 0.0 angstroms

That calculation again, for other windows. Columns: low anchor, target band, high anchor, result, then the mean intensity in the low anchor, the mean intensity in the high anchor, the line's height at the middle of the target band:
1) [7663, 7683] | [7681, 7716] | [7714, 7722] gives -0.11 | 69.1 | 68.8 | 68.9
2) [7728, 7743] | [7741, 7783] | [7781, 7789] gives 0.10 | 69.1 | 67.7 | 68.4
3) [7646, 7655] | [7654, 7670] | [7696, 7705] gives 0.52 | 70.4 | 68.6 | 70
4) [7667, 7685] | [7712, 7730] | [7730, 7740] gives 0.11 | 69.7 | 69.2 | 69.3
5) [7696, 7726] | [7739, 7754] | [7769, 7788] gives 0.08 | 68.9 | 68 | 68.4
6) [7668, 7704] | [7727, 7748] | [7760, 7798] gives -0.05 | 69.3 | 68.1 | 68.6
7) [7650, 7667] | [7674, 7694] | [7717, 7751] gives -0.42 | 68.2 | 68.7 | 68.4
